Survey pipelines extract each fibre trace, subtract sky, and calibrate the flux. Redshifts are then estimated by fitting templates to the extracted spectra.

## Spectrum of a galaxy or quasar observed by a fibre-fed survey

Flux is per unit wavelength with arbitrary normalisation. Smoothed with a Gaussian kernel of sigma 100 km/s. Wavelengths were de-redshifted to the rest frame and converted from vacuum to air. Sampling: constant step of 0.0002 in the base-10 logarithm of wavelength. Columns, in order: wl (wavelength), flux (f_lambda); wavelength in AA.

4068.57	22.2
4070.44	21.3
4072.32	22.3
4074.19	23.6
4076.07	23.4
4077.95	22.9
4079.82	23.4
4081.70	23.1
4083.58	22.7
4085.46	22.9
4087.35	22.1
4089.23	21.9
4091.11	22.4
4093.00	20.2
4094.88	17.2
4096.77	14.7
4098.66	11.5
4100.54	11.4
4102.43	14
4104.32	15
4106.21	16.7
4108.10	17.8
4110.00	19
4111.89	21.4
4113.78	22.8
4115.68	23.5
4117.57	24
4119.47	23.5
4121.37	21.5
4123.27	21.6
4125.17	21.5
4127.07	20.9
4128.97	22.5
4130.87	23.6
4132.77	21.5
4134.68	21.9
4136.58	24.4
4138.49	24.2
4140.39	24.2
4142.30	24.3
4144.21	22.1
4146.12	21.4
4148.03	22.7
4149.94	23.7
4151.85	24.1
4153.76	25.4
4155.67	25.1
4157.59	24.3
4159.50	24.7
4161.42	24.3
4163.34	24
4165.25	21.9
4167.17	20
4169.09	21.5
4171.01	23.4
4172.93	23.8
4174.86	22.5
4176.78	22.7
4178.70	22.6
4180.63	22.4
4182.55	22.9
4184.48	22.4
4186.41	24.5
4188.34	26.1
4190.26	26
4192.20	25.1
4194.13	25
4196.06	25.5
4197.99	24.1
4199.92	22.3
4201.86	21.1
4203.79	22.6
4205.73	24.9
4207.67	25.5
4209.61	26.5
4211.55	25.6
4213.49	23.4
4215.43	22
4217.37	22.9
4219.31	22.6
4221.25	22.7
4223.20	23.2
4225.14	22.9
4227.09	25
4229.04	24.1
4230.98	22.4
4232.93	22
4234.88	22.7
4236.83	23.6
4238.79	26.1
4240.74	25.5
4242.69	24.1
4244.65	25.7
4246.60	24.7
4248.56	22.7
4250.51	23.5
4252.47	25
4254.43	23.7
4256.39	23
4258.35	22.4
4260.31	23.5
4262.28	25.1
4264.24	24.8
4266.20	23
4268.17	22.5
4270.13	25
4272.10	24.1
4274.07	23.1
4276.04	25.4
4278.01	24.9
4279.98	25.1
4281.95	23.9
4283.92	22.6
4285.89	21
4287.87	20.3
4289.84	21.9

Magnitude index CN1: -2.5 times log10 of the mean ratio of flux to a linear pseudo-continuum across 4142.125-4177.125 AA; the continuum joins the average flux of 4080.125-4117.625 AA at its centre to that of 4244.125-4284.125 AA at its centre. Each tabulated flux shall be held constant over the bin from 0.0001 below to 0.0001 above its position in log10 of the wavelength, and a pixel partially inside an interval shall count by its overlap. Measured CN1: -0.11 mag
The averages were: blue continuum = 19.2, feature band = 23.2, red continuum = 24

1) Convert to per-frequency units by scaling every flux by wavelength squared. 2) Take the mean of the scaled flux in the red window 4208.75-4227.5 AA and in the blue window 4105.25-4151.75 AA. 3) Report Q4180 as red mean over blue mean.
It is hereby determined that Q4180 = 1.11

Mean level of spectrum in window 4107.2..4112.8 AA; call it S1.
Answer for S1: 19.4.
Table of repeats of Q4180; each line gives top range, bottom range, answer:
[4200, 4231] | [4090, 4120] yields 1.35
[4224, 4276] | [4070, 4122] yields 1.27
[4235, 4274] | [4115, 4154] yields 1.11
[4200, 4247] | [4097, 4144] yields 1.22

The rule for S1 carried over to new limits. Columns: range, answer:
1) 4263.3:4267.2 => 23.9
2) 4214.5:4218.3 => 22.5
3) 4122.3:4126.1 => 21.5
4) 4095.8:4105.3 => 13.3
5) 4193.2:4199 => 24.9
